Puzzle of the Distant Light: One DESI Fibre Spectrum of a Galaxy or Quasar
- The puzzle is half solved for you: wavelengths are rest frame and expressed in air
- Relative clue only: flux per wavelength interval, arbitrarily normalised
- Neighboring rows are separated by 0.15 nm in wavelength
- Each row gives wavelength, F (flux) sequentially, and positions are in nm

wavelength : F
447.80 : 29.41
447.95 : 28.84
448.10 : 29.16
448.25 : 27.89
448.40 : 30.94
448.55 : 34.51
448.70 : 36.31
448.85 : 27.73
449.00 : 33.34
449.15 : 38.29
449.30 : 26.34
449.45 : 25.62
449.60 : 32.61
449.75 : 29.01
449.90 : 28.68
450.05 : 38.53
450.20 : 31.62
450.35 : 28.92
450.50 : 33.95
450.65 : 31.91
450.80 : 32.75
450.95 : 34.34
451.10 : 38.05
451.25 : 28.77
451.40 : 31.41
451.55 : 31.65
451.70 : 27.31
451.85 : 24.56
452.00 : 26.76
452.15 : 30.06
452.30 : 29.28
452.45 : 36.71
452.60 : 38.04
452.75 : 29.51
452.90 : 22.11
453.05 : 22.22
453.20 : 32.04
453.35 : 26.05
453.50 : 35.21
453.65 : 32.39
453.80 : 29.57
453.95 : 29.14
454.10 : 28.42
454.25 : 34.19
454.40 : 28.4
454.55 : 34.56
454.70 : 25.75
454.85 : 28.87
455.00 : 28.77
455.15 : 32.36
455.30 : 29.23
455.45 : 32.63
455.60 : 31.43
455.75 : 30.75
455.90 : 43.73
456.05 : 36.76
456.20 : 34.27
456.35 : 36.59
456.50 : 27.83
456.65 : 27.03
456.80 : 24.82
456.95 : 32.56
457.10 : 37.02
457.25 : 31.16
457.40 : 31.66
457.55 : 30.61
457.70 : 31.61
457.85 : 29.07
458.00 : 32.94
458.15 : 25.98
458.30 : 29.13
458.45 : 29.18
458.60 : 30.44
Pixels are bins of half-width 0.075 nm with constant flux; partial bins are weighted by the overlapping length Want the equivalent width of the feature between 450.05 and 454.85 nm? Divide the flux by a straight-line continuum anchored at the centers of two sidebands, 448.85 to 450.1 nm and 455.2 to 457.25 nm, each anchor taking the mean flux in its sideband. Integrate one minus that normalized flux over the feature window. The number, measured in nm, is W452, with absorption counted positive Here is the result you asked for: 0.18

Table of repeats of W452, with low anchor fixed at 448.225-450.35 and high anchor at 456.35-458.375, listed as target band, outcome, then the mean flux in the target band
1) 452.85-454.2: 0.092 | 28.8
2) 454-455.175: 0.027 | 30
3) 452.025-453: 0.017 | 30.5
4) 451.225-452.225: 0.081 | 28.6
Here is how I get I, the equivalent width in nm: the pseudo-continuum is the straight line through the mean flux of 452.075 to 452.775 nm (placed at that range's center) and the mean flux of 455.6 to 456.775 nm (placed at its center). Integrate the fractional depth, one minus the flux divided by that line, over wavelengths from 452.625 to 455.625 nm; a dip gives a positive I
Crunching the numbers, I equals 0.305 nm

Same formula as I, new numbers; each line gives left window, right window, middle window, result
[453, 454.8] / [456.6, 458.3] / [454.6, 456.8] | -0.108 nm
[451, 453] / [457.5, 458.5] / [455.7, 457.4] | -0.172 nm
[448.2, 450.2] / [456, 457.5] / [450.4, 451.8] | -0.018 nm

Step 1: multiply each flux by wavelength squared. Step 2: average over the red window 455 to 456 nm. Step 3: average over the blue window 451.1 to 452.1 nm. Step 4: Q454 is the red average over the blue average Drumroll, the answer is 1.15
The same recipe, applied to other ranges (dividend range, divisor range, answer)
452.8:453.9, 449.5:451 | 0.90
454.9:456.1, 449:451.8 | 1.07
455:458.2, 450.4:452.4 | 1.06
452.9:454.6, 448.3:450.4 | 0.96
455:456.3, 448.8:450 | 1.14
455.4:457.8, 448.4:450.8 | 1.05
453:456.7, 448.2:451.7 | 1.00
